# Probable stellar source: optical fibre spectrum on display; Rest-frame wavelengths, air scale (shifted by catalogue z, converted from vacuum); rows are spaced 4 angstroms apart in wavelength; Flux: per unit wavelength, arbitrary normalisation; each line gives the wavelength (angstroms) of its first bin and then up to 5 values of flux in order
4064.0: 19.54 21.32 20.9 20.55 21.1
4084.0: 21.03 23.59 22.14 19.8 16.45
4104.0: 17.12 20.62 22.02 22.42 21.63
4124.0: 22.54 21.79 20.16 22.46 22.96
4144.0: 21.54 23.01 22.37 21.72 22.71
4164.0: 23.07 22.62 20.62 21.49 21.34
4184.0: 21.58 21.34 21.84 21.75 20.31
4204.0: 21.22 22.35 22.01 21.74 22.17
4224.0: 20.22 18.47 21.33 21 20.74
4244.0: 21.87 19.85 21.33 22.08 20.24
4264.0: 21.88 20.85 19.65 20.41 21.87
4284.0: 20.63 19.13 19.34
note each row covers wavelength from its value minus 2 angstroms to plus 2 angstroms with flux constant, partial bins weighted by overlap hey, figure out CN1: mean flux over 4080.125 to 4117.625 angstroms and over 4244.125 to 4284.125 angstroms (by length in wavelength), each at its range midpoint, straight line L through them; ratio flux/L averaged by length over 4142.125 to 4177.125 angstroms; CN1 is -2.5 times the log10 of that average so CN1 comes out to -0.07 mag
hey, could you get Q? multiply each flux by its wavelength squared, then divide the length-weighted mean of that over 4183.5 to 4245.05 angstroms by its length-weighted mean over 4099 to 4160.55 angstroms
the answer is 1.03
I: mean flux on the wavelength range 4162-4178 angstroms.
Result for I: 21.9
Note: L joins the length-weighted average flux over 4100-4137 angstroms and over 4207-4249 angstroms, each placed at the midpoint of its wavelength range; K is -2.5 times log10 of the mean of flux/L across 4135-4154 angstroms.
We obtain -0.08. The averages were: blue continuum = 20.9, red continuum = 21.1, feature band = 22.5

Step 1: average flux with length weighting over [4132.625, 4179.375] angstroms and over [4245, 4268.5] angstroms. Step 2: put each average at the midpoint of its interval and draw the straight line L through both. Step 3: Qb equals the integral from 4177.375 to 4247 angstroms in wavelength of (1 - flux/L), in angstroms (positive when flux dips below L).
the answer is 1.04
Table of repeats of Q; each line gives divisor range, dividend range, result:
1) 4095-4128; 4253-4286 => 1.11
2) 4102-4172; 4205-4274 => 1.01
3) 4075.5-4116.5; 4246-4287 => 1.10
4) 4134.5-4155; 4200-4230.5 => 0.97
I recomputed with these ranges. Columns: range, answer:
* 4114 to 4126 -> 22.2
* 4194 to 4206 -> 21.1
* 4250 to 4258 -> 21.7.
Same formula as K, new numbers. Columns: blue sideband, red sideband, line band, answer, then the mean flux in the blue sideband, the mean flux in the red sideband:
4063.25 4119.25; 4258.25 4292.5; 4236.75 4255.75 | -0.03 mag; 20.7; 20.5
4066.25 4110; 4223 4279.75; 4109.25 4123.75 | -0.08 mag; 20.4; 20.8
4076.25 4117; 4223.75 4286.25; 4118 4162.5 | -0.07 mag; 20.6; 20.8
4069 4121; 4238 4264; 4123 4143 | -0.06 mag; 20.7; 21.1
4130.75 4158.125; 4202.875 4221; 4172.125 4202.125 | 0.03 mag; 22.1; 21.9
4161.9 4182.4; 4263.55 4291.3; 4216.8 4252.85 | 0.01 mag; 21.8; 20.5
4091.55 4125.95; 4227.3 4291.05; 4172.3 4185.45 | -0.04 mag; 20.5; 20.7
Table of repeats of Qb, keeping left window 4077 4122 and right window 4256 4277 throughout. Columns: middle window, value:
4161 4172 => -0.90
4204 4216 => -0.70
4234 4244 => -0.15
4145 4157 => -0.94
